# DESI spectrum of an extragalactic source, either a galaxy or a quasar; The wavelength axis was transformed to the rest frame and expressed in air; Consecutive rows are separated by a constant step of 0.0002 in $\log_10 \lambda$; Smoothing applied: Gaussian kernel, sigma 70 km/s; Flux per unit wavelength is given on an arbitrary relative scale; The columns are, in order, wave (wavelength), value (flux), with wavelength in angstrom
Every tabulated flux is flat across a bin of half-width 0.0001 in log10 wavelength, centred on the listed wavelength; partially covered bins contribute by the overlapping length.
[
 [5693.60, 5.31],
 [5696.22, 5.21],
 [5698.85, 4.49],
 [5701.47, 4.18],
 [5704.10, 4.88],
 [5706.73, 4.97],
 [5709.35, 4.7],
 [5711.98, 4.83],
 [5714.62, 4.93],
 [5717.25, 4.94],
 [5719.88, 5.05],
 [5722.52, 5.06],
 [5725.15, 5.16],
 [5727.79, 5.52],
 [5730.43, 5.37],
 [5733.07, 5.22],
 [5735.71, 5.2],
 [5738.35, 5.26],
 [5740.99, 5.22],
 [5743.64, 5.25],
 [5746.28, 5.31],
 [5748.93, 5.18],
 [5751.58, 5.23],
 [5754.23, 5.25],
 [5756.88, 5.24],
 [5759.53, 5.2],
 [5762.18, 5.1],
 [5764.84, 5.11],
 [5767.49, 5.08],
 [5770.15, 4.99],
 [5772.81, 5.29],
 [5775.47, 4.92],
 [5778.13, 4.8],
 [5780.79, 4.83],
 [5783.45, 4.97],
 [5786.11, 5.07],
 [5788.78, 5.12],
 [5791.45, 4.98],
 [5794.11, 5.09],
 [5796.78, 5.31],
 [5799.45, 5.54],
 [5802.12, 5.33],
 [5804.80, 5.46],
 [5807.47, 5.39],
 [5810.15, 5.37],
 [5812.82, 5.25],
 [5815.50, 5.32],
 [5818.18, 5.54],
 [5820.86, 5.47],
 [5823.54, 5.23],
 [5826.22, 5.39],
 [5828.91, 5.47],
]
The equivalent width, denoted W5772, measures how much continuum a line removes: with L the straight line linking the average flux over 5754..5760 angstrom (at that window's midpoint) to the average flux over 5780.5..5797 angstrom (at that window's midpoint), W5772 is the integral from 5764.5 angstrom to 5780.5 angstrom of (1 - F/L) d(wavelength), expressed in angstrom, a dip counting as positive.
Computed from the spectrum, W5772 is 0.4 angstrom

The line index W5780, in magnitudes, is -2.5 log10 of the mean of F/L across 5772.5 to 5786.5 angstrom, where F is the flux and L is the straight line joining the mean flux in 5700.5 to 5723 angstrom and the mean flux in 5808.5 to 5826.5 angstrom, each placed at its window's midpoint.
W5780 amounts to 0.05 mag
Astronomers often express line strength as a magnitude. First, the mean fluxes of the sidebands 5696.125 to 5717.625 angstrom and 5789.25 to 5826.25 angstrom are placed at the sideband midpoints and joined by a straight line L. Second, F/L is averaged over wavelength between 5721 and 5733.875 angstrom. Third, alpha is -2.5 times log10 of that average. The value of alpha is -0.08 mag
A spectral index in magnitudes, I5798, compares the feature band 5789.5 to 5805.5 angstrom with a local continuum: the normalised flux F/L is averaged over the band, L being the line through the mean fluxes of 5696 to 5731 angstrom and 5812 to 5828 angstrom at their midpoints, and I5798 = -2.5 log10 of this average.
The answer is 0.00 mag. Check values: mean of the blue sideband 4.93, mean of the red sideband 5.37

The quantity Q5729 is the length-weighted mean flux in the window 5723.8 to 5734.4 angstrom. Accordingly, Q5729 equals 5.32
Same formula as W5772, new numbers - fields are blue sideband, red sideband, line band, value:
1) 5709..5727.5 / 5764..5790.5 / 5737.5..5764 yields -1.1 angstrom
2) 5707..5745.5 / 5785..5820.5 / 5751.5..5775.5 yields 0.3 angstrom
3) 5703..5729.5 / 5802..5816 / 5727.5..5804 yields 0.3 angstrom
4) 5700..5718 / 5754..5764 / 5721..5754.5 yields -1.6 angstrom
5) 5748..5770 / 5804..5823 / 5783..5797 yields 0.6 angstrom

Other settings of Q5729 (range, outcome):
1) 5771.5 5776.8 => 5.1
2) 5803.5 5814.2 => 5.37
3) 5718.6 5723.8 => 5.05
